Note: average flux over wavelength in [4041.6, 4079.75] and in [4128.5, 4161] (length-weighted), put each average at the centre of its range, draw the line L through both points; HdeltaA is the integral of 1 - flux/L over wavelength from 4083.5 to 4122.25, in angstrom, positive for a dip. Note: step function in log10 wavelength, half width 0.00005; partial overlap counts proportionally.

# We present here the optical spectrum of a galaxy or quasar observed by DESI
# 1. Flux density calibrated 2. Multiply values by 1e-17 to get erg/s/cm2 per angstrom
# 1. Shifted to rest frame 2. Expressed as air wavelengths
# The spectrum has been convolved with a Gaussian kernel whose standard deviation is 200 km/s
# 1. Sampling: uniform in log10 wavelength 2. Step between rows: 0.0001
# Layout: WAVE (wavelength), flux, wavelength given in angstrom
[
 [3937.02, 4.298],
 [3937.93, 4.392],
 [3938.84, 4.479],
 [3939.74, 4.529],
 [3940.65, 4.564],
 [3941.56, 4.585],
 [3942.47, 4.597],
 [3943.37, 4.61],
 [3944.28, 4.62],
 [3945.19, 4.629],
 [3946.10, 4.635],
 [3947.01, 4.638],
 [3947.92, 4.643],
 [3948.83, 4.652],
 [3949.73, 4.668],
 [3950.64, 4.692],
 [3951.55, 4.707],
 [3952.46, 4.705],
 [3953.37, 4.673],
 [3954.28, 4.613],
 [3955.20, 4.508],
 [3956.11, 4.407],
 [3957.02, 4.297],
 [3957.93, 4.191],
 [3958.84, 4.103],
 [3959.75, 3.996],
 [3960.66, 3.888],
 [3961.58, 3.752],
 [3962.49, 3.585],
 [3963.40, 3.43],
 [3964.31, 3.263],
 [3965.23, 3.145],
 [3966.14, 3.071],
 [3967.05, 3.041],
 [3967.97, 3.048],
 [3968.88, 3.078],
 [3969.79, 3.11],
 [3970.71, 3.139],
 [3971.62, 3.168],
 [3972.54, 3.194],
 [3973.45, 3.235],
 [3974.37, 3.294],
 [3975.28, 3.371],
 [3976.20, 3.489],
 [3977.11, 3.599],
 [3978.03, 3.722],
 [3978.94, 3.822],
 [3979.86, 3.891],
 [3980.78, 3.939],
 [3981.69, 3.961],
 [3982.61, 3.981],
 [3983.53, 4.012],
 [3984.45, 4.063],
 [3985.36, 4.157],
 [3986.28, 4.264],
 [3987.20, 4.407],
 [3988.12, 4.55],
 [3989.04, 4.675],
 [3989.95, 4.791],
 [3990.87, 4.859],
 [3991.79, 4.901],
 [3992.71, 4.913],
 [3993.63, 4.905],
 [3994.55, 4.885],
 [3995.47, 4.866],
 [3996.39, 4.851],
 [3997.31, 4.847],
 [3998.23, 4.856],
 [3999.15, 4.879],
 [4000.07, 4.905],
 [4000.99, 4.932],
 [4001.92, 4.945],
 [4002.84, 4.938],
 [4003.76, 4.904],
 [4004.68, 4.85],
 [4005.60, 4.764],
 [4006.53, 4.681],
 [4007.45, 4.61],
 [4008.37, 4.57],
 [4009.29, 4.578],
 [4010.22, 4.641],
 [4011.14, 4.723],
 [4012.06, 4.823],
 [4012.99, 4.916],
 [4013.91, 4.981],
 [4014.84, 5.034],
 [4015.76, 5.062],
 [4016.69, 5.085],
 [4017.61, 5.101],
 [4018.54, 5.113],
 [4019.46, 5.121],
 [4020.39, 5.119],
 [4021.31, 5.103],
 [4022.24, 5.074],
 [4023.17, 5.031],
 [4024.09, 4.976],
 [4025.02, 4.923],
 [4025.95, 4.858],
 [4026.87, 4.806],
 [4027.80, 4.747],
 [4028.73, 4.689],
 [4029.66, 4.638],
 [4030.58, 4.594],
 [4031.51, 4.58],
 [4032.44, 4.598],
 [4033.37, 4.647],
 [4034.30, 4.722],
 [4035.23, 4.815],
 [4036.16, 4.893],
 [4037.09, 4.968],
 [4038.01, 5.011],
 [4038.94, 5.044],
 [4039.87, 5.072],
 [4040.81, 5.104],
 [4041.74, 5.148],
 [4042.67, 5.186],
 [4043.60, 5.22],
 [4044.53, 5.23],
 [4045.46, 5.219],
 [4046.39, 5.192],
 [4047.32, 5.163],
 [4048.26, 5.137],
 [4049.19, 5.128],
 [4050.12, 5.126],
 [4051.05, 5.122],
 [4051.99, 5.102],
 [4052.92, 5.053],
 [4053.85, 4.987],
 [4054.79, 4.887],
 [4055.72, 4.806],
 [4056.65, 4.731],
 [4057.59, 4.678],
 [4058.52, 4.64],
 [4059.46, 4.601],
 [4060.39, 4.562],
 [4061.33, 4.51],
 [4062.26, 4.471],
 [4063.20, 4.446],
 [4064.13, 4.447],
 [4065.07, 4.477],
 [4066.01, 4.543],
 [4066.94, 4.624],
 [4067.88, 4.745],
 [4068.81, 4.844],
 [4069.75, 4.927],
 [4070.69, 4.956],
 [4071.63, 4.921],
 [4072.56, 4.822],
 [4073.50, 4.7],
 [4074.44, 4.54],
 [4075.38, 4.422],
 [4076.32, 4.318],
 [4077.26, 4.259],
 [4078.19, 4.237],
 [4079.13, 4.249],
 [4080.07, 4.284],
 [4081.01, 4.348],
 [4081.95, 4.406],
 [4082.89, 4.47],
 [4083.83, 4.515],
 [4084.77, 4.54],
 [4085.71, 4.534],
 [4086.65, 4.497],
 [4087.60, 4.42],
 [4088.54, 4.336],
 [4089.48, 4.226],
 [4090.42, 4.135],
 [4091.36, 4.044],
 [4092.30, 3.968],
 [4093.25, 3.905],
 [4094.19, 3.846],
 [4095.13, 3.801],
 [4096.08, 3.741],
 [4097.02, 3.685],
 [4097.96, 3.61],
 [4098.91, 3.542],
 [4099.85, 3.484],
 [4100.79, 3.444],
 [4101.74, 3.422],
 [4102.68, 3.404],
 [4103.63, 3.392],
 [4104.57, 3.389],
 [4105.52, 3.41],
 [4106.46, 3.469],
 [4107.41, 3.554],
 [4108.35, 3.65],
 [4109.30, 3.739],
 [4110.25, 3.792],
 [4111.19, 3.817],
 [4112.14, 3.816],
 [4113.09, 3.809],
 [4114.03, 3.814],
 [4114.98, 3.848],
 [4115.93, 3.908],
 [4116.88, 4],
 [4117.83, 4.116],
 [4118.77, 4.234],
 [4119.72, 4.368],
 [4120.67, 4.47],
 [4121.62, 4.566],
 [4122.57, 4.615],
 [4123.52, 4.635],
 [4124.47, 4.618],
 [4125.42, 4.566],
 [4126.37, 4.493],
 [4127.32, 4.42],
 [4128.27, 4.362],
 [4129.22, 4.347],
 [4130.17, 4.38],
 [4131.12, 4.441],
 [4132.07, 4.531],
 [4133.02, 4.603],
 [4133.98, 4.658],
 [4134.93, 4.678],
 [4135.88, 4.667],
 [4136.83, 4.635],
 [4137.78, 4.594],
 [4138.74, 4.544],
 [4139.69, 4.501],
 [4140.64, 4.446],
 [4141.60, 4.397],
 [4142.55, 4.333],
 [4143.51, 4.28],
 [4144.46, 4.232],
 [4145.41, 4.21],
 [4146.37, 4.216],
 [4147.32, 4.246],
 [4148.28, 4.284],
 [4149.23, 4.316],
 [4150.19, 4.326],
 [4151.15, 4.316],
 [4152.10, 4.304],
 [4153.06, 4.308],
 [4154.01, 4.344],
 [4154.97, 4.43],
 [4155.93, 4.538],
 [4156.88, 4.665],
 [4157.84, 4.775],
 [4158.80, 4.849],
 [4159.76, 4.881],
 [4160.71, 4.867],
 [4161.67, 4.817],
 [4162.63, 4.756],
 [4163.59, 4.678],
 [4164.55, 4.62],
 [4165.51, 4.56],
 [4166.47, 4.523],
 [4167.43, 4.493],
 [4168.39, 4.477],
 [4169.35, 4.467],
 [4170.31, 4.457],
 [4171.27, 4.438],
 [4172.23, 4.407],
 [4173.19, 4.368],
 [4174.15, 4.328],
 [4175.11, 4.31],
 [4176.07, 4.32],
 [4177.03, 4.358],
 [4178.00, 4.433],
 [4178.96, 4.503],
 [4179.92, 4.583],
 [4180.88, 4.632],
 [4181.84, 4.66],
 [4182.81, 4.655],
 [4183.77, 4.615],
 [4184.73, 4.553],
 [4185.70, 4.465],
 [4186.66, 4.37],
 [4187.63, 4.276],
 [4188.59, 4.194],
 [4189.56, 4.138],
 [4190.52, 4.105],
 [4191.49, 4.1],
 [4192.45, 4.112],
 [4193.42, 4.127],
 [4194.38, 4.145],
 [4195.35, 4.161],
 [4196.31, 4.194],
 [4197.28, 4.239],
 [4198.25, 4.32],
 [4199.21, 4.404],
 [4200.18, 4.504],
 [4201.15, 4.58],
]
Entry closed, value 6.0 angstrom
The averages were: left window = 4.78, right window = 4.47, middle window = 3.91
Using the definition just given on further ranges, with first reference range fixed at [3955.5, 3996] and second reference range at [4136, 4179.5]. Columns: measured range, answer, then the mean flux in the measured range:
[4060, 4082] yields -1.8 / 4.55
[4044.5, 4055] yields -2.5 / 5.11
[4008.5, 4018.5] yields -2.2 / 4.89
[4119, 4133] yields -0.4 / 4.49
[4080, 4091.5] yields -0.4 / 4.38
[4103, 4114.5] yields 1.8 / 3.64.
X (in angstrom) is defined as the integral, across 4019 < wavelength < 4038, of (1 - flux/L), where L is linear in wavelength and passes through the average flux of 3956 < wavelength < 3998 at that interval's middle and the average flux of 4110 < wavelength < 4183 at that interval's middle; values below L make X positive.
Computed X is -3.5 angstrom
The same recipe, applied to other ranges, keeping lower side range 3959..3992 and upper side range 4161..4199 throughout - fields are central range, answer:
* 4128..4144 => -0.9 angstrom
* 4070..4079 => -1.1 angstrom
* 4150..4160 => -0.4 angstrom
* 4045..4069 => -4.8 angstrom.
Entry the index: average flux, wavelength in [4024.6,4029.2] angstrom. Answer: 4.8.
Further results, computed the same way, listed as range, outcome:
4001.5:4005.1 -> 4.92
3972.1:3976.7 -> 3.32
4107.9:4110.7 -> 3.72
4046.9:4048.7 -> 5.13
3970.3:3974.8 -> 3.21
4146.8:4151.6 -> 4.29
